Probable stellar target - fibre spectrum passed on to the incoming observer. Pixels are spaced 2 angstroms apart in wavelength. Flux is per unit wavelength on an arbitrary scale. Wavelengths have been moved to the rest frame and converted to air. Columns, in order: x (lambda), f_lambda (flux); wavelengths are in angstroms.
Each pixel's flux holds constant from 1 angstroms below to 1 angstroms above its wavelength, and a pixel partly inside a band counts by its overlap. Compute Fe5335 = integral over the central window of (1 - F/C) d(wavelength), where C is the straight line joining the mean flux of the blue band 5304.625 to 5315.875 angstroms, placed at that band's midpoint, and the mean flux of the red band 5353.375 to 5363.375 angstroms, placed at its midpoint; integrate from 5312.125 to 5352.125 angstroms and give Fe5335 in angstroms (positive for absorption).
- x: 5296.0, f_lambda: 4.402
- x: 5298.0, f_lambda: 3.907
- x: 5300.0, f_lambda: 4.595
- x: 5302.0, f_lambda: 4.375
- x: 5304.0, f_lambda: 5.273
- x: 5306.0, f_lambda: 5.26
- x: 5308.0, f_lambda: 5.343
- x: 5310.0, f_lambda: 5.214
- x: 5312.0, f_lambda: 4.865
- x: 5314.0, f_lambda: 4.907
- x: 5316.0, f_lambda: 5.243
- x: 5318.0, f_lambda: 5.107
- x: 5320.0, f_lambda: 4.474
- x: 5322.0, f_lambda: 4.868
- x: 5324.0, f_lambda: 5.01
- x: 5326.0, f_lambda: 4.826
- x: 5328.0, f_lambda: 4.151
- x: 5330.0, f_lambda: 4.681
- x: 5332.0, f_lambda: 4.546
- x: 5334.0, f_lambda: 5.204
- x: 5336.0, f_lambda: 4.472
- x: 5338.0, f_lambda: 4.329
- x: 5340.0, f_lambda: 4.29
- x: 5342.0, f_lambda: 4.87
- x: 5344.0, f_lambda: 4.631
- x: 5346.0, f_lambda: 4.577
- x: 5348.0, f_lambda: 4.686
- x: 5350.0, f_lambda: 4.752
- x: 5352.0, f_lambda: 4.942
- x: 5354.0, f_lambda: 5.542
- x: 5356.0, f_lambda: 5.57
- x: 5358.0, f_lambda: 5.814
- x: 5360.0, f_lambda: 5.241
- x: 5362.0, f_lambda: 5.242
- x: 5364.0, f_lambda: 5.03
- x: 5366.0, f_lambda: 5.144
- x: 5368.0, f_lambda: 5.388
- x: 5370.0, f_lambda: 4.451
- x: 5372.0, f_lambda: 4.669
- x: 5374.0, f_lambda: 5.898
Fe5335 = 4.2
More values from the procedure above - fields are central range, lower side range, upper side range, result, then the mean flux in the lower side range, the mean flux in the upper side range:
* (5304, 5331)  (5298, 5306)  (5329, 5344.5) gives -1.5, 4.71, 4.63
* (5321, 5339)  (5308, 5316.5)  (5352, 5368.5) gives 1.7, 5.08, 5.34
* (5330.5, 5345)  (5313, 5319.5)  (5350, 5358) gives 1.6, 5.04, 5.33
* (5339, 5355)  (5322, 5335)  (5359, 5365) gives 0.6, 4.75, 5.17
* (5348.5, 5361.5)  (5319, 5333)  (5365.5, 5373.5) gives -1.1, 4.65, 4.96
